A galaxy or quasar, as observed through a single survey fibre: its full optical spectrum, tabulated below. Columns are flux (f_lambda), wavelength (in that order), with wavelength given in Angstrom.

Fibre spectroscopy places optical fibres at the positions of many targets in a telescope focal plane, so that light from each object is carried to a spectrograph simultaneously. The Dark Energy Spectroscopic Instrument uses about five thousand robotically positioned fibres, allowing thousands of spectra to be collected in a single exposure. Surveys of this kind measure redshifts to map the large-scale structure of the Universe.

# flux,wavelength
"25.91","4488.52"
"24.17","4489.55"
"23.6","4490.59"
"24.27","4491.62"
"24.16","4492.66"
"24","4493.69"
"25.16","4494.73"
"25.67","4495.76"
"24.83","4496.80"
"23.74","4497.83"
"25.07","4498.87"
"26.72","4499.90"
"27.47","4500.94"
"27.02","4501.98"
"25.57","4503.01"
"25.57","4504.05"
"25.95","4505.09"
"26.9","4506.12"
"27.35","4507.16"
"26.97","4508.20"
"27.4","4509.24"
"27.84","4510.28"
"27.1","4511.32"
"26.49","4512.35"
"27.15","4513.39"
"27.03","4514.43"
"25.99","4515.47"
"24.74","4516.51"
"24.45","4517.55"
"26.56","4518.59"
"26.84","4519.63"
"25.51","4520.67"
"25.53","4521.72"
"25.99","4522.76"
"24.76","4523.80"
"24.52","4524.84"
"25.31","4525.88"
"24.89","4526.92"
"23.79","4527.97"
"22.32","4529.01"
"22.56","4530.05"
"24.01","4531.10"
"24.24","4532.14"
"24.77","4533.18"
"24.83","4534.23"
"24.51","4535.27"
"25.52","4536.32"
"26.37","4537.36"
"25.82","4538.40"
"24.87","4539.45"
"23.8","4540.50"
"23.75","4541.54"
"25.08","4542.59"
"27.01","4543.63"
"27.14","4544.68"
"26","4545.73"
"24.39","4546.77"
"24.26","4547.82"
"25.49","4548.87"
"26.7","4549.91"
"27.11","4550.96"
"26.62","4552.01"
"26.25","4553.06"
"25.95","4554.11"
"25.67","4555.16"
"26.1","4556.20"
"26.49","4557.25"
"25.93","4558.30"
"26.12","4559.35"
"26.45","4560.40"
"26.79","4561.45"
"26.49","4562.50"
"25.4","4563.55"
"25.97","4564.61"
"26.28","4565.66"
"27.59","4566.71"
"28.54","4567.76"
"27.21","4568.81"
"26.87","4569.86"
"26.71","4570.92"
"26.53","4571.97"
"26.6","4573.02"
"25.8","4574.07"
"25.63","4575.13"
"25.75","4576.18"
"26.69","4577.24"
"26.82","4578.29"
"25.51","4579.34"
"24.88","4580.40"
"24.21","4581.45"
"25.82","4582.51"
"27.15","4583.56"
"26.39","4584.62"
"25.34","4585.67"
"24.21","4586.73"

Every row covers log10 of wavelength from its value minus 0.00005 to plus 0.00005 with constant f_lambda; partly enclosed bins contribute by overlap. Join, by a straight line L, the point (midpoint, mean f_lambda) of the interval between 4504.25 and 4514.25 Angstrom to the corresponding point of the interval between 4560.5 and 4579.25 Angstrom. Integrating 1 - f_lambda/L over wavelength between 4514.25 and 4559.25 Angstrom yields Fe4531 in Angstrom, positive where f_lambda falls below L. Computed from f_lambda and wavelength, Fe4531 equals 2.4 Angstrom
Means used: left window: 27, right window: 26.5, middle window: 25.3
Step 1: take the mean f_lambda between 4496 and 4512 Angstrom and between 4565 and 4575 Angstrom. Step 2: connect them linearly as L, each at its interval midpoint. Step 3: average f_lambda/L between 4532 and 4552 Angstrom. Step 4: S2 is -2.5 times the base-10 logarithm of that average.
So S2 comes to 0.052 mag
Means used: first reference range 26.4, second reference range 26.8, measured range 25.4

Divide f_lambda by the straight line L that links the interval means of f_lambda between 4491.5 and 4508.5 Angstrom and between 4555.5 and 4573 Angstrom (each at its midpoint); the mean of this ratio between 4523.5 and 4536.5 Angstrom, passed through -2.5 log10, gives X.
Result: 0.08 mag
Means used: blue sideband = 25.7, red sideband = 26.6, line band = 24.3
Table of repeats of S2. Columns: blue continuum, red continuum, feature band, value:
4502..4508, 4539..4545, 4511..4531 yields 0.03 mag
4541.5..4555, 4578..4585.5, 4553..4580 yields -0.02 mag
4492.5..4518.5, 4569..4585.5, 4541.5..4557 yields 0.01 mag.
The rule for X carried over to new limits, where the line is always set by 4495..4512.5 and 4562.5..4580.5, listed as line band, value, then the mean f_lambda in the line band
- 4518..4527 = 0.03 mag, 25.6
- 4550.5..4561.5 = 0.00 mag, 26.3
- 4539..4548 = 0.05 mag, 25.2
